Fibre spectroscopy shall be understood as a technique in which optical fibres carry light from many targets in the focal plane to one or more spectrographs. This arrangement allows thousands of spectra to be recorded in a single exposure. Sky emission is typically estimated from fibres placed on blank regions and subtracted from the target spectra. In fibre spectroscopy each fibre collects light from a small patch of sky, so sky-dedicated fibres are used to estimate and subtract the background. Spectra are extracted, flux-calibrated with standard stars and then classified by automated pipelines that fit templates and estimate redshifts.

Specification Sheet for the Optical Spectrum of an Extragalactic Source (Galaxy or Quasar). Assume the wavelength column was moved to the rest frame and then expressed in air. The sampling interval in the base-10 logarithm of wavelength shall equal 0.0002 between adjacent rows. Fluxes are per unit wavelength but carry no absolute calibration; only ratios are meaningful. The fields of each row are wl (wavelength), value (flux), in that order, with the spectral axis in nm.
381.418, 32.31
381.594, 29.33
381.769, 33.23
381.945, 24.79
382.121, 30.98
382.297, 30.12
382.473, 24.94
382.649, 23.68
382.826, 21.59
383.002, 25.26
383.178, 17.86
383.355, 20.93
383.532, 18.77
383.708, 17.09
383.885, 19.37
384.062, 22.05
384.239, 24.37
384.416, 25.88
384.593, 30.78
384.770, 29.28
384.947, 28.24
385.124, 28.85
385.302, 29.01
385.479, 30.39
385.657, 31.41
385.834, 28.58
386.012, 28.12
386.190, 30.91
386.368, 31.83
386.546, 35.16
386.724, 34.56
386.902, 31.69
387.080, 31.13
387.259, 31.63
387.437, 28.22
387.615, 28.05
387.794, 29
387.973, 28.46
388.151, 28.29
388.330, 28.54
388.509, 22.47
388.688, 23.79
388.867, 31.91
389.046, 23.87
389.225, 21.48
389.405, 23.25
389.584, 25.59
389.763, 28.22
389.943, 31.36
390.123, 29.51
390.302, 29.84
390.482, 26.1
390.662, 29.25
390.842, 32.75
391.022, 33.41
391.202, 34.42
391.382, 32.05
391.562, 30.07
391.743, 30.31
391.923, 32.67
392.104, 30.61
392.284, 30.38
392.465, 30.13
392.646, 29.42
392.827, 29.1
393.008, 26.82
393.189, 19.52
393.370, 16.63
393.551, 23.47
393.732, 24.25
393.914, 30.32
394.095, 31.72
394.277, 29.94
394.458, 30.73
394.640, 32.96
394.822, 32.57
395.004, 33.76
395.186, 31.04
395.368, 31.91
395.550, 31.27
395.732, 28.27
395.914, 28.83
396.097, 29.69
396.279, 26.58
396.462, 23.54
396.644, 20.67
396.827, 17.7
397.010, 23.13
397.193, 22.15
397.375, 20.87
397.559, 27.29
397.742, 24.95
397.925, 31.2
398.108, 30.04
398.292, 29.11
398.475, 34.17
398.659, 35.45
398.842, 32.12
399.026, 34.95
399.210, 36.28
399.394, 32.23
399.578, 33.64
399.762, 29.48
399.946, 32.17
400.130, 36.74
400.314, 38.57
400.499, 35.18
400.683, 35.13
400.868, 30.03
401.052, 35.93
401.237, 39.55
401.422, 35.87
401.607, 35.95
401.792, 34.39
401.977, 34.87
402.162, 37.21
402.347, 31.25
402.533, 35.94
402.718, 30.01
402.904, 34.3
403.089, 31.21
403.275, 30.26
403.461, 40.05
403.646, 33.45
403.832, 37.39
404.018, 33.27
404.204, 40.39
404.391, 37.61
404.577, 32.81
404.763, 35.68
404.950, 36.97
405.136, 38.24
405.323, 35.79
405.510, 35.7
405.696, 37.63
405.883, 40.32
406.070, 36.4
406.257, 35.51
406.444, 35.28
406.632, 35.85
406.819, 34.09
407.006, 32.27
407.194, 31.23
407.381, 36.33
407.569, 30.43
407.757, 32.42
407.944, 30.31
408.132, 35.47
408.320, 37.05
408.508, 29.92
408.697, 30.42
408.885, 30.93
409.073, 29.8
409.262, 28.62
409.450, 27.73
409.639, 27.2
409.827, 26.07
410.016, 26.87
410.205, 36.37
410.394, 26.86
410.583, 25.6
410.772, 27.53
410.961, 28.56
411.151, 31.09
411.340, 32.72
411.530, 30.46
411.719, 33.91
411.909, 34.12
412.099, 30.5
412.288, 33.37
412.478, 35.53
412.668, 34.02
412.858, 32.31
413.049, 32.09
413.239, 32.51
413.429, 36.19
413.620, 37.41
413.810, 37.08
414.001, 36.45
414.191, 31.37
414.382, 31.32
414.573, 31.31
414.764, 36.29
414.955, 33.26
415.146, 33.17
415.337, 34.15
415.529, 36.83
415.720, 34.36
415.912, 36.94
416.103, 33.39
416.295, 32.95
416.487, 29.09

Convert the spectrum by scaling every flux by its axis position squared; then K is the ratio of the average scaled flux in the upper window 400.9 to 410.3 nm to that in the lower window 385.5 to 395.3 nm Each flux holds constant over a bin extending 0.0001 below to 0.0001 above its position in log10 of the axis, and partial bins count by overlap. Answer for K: 1.3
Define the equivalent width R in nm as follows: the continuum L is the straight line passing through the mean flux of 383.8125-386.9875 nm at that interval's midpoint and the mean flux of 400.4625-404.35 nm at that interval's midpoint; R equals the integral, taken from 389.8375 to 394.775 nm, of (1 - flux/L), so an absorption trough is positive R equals 0.34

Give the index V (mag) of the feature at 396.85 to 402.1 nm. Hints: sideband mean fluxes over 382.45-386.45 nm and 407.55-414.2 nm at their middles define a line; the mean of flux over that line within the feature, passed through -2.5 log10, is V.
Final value -0.10 mag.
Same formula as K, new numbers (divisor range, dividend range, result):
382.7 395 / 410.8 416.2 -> 1.36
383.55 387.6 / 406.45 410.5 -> 1.24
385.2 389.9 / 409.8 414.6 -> 1.27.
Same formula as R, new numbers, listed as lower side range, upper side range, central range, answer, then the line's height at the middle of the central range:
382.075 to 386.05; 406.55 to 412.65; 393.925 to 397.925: 0.06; 28.2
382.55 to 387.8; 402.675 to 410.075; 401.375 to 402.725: -0.10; 32.3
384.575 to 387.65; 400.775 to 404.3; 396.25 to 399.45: 0.54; 33.6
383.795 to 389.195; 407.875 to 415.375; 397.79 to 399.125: -0.09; 30.1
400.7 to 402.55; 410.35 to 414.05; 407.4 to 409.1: 0.07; 33.4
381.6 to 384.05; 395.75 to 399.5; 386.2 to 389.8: -0.44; 25.3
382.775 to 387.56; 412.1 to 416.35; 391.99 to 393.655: 0.16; 29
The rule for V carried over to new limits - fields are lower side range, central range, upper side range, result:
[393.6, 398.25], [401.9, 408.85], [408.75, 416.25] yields -0.15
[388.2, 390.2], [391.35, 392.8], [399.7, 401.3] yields -0.08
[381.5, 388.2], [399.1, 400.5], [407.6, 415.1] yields -0.15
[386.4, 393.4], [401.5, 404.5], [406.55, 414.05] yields -0.13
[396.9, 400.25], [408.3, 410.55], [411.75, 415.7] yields 0.12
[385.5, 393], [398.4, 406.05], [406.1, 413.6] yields -0.14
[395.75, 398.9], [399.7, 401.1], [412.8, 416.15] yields -0.21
